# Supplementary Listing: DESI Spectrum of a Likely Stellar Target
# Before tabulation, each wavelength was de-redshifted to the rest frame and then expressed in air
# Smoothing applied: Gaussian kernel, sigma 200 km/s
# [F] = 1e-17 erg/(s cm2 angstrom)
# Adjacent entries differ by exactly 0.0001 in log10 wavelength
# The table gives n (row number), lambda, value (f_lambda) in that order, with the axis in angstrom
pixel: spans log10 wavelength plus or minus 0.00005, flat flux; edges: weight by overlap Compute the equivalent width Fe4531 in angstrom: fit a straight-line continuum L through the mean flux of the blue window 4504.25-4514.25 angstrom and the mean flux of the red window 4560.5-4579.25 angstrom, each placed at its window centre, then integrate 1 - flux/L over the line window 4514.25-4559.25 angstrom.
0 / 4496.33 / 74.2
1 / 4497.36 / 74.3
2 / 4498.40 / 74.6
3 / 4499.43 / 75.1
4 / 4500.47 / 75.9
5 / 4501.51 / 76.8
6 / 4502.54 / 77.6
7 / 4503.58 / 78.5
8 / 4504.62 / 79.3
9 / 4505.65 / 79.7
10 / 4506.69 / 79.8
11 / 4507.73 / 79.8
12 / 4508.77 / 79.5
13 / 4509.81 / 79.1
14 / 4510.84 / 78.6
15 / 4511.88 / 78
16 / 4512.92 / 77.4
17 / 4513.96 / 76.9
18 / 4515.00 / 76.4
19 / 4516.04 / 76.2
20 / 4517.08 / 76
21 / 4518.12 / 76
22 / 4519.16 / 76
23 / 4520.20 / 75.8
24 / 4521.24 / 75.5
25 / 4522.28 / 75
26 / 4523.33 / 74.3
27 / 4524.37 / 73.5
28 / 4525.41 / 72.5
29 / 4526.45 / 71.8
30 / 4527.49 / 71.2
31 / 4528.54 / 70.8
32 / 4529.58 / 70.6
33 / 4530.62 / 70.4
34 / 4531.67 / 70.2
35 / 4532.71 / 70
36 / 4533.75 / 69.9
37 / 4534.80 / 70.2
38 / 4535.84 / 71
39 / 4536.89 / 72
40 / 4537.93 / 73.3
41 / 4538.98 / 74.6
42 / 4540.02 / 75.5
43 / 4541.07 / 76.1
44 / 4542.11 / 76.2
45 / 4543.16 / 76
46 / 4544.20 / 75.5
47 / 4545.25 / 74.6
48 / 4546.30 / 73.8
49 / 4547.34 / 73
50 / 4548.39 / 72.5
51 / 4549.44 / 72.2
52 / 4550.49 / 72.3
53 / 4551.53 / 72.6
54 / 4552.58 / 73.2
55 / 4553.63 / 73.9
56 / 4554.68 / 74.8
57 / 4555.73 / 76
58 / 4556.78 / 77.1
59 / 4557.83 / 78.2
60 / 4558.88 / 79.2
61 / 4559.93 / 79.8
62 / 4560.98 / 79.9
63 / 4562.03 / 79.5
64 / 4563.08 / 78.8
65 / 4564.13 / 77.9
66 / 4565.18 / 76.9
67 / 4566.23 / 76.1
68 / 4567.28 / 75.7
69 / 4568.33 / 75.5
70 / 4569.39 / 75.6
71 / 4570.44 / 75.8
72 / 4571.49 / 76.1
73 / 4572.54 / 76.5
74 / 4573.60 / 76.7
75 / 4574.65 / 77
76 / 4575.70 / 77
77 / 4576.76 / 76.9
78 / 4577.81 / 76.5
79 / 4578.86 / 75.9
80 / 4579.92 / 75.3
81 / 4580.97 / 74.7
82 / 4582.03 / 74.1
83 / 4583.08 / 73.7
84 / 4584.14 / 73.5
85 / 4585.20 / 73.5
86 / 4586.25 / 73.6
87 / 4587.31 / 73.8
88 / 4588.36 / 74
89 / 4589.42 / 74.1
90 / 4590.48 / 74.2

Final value 2.39 angstrom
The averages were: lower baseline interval 78.9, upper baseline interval 76.9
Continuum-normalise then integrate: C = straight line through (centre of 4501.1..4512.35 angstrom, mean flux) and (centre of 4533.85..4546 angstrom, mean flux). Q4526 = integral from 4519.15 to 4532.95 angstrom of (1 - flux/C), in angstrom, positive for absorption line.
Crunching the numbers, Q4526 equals 0.61 angstrom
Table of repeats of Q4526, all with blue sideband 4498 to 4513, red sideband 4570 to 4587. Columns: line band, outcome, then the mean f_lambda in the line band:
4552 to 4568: -0.2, 77.1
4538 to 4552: 0.4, 74.2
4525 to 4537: 1.0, 70.8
